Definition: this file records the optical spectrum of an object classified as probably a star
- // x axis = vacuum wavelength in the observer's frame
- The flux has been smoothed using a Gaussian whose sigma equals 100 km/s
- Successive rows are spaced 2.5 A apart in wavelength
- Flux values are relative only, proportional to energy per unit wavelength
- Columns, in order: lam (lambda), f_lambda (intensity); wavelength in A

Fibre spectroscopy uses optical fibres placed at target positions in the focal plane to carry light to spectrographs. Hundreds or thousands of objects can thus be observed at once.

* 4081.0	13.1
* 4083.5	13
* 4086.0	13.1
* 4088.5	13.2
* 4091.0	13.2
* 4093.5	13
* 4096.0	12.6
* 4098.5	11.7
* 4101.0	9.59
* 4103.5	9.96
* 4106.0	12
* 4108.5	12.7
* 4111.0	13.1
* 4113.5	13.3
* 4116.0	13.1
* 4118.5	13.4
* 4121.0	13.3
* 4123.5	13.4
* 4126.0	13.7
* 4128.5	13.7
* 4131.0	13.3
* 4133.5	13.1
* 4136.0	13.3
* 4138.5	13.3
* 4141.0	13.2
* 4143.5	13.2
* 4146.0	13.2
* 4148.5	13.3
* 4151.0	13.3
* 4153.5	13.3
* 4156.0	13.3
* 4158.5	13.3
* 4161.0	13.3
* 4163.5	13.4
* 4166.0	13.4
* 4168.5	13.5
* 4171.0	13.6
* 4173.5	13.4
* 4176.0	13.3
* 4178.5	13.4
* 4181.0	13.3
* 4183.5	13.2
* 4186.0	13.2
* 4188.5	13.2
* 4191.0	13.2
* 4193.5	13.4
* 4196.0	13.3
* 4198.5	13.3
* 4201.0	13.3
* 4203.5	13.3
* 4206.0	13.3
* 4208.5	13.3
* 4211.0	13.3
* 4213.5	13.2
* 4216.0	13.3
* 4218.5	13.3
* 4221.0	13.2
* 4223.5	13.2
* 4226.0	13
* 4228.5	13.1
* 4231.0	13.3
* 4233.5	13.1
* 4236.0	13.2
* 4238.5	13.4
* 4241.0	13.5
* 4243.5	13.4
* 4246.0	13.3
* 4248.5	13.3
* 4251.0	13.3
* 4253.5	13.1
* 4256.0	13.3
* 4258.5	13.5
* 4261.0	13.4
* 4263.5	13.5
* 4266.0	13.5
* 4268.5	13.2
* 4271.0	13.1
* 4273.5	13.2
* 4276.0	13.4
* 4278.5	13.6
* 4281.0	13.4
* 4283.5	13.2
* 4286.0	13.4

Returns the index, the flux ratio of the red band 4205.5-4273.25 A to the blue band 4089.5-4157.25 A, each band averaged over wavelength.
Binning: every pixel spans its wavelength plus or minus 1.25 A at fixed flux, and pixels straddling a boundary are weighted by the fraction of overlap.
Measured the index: 1.0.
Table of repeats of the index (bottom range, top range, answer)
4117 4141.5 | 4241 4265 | 1.00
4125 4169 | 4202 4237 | 0.99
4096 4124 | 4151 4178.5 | 1.09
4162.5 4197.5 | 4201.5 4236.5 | 0.99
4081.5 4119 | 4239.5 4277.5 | 1.07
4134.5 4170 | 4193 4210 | 1.00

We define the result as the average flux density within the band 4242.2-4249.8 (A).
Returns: 13.3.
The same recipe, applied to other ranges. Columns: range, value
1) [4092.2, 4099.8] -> 12.4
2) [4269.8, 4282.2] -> 13.3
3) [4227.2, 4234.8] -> 13.2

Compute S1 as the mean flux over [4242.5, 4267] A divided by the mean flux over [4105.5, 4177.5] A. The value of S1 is 1.0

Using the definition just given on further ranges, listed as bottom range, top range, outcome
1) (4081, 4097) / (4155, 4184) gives 1.03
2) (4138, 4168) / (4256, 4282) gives 1.01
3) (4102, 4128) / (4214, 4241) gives 1.03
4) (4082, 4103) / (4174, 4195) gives 1.08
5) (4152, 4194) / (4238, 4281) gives 1.00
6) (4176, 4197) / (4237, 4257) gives 1.00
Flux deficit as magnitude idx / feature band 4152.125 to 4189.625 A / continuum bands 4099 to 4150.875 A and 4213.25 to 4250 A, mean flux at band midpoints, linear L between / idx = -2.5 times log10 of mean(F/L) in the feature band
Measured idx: -0.03 mag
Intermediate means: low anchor 12.9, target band 13.3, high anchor 13.3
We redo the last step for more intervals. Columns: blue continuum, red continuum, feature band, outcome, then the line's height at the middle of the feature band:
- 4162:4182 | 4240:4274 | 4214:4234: 0.01 mag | 13.4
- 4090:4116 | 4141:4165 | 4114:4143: -0.05 mag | 12.7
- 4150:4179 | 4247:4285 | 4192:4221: 0.01 mag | 13.4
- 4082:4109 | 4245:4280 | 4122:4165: -0.07 mag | 12.5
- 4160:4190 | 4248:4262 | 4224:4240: 0.01 mag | 13.3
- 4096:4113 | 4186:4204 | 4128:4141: -0.09 mag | 12.2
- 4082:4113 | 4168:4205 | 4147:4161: -0.03 mag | 12.9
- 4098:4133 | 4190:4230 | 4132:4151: -0.04 mag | 12.8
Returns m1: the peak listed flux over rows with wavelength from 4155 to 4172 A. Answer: 13.6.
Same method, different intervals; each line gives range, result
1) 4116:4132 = 13.7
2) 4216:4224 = 13.3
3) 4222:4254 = 13.5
